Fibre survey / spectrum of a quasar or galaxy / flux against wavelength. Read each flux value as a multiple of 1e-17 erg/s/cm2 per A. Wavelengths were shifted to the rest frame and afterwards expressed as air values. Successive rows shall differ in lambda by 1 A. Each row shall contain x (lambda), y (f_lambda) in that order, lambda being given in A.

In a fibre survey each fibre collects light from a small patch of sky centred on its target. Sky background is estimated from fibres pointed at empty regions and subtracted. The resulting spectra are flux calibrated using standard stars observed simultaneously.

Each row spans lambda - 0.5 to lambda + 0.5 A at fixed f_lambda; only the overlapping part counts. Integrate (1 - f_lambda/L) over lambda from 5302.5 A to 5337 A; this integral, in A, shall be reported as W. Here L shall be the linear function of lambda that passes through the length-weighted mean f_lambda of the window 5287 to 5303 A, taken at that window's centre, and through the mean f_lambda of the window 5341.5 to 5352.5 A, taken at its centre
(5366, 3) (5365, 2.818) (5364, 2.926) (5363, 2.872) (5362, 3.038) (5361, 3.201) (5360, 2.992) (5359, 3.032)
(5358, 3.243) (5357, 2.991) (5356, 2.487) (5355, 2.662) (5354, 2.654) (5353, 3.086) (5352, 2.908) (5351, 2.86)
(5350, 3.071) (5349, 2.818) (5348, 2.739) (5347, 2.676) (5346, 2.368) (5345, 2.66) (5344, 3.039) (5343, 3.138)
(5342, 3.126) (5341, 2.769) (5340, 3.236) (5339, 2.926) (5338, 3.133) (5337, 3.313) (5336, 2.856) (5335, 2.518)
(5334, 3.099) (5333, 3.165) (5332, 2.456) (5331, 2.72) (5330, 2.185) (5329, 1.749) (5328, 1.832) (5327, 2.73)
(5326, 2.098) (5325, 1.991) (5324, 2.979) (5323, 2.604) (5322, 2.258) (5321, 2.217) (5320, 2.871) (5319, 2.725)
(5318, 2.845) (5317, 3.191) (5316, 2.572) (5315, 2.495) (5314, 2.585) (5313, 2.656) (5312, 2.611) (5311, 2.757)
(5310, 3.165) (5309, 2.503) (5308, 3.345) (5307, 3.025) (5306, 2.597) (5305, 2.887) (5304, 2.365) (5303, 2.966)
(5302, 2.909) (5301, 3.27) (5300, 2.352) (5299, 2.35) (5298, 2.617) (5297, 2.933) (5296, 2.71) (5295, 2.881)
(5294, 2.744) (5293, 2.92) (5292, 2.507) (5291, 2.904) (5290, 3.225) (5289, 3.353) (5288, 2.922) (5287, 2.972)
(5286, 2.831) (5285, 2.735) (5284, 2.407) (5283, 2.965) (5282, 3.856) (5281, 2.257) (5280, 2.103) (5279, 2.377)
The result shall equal 2.5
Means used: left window 2.85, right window 2.85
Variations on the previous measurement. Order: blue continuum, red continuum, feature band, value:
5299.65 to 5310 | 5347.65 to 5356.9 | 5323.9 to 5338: 1.4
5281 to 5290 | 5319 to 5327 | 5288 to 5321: -1.0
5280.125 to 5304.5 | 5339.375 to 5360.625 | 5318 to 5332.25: 2.3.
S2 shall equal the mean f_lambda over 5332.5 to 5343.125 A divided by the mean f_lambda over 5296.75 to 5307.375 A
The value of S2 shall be 1.10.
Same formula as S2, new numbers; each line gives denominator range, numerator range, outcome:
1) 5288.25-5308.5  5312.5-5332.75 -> 0.88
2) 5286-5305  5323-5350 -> 0.96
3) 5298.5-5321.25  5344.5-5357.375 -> 1.00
